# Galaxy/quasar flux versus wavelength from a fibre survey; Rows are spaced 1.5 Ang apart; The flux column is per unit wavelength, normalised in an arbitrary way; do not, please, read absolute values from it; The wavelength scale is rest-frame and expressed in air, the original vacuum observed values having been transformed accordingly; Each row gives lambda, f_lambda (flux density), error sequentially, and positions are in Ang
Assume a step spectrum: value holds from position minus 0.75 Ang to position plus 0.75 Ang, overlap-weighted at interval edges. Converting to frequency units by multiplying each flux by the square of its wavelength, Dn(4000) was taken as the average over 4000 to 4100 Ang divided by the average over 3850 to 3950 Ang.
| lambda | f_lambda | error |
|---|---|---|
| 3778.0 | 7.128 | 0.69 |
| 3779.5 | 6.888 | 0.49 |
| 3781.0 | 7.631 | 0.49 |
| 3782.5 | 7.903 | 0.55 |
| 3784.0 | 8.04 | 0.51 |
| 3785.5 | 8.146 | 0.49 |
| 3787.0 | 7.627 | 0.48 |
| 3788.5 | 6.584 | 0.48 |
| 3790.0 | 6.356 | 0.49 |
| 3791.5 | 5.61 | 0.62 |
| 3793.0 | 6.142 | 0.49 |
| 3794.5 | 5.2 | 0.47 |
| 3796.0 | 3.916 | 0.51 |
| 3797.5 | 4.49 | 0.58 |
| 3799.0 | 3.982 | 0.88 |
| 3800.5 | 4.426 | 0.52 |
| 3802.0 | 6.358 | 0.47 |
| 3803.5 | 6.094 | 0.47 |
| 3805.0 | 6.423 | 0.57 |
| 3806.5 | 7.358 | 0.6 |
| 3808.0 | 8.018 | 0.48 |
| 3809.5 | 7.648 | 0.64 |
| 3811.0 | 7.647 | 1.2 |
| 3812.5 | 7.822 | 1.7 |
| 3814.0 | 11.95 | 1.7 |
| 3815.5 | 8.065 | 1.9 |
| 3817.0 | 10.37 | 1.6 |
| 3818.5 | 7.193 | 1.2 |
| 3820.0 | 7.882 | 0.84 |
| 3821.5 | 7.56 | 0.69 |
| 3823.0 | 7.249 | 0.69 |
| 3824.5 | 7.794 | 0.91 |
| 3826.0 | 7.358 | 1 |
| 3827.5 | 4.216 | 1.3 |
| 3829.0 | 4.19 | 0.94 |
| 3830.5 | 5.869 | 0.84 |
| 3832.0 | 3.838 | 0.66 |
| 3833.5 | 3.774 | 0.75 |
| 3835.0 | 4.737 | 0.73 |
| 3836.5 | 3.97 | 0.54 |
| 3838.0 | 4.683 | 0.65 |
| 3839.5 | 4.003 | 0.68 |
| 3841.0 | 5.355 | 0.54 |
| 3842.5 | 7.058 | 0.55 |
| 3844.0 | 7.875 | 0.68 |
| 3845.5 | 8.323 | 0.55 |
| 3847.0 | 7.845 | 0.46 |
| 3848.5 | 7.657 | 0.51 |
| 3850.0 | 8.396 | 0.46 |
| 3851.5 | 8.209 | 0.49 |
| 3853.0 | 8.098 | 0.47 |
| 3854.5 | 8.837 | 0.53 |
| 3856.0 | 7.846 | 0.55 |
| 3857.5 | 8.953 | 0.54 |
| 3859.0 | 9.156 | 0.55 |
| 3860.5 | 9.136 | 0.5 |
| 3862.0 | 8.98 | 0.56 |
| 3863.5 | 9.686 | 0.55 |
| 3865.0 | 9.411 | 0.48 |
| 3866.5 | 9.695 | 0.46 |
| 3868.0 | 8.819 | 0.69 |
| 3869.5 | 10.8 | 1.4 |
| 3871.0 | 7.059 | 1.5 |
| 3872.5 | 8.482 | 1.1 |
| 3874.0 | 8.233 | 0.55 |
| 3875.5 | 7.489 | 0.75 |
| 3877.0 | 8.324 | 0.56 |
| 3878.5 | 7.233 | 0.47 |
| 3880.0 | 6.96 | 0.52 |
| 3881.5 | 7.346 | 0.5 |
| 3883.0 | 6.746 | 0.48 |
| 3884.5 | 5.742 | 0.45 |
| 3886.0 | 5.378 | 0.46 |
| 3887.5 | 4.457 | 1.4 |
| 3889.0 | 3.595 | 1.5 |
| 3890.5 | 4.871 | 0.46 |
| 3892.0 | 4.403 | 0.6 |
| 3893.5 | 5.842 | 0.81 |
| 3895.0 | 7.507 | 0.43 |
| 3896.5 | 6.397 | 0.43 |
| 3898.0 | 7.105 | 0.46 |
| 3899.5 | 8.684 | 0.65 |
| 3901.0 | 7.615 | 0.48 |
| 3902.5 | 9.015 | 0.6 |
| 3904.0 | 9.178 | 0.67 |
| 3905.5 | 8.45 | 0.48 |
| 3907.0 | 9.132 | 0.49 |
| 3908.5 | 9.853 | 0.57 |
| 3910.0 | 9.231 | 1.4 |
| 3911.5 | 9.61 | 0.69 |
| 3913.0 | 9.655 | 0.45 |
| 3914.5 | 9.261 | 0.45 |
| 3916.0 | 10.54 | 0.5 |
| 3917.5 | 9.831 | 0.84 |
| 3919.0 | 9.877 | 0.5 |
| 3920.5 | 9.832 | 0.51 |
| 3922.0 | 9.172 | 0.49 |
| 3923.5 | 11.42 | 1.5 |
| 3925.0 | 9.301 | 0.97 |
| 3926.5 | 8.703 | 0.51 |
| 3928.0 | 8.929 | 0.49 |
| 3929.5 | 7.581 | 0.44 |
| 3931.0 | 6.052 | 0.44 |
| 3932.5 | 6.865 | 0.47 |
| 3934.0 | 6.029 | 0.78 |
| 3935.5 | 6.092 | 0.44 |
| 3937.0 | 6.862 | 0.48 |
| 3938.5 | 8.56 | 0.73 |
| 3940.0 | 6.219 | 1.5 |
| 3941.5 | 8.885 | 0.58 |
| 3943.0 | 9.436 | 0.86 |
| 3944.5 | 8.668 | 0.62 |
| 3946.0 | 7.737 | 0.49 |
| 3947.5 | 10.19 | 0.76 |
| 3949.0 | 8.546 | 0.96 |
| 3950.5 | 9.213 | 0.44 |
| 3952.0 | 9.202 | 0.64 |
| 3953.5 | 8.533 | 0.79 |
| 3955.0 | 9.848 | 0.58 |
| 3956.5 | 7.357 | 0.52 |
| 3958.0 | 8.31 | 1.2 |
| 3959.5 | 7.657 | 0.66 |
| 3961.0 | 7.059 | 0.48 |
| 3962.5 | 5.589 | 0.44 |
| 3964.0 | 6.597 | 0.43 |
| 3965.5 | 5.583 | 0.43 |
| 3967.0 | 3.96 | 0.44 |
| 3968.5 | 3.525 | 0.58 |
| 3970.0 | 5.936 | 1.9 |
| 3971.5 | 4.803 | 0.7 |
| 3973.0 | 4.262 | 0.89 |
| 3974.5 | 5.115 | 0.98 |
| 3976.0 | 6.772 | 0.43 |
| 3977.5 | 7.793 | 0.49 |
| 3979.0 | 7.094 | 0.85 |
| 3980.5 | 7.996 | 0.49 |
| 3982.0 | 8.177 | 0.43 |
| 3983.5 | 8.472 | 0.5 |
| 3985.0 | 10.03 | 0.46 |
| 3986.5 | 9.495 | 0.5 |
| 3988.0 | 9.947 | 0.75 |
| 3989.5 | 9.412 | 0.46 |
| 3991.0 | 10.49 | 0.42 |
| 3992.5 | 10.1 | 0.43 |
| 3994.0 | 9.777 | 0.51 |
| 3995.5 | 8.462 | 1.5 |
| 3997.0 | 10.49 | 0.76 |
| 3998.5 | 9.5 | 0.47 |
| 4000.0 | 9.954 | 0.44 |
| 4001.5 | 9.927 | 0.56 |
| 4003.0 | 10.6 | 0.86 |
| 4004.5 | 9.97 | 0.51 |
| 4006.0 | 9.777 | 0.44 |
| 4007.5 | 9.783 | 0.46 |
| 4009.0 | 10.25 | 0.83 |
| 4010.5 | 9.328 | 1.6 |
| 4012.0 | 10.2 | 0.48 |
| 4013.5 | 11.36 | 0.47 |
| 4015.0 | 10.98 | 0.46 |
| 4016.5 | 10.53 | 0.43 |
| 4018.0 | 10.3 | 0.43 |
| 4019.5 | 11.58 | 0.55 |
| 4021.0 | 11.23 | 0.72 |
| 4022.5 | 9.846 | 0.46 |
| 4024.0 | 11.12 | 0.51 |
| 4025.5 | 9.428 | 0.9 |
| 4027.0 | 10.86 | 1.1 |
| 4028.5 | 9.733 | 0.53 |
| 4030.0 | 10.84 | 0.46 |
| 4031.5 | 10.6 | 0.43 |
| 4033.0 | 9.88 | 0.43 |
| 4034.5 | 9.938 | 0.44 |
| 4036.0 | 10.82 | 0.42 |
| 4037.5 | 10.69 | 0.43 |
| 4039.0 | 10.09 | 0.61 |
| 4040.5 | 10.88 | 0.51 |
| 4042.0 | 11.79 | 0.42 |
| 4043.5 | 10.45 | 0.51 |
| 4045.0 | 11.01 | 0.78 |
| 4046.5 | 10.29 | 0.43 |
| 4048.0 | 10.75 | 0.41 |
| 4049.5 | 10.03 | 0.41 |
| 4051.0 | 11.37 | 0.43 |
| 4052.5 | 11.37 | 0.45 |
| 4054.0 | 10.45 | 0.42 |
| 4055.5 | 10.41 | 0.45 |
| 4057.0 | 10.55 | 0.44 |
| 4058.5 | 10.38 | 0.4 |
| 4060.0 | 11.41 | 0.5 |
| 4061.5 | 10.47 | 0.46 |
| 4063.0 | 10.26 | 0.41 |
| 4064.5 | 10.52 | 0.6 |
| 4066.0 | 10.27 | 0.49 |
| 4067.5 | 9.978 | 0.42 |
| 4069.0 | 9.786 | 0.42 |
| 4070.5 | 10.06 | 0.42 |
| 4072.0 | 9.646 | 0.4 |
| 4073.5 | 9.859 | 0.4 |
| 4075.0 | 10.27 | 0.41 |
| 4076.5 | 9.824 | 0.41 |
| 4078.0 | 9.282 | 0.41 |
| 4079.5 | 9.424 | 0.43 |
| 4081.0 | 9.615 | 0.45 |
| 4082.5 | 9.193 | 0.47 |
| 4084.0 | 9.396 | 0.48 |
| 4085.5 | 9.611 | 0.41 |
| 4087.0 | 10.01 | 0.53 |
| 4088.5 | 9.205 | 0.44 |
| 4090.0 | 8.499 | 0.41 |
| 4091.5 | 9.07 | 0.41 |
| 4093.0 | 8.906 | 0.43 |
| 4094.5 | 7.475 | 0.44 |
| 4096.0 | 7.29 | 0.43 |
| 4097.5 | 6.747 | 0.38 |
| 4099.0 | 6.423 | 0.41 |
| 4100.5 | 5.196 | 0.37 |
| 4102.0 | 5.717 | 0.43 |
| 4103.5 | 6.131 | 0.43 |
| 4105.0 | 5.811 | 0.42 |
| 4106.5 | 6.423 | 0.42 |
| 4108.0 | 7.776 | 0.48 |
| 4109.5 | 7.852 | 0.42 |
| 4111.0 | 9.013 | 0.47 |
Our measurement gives 1.33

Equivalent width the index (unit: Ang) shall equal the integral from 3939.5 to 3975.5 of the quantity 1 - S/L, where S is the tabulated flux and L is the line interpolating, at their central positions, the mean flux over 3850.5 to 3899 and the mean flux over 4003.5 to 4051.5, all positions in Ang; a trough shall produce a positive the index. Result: 7.6 Ang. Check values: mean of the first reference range 7.54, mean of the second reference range 10.5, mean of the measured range 7.18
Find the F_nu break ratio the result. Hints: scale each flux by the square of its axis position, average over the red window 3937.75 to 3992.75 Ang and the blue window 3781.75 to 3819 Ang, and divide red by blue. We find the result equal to 1.2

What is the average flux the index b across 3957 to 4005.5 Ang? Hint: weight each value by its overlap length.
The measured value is 7.91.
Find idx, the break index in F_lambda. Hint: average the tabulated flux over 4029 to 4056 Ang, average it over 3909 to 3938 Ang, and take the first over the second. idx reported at 1.23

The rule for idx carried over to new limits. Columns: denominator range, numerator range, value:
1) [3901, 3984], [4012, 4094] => 1.29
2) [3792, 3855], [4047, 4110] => 1.38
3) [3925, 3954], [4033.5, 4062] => 1.33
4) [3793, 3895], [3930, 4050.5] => 1.28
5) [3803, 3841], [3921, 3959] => 1.26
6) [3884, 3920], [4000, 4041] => 1.34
